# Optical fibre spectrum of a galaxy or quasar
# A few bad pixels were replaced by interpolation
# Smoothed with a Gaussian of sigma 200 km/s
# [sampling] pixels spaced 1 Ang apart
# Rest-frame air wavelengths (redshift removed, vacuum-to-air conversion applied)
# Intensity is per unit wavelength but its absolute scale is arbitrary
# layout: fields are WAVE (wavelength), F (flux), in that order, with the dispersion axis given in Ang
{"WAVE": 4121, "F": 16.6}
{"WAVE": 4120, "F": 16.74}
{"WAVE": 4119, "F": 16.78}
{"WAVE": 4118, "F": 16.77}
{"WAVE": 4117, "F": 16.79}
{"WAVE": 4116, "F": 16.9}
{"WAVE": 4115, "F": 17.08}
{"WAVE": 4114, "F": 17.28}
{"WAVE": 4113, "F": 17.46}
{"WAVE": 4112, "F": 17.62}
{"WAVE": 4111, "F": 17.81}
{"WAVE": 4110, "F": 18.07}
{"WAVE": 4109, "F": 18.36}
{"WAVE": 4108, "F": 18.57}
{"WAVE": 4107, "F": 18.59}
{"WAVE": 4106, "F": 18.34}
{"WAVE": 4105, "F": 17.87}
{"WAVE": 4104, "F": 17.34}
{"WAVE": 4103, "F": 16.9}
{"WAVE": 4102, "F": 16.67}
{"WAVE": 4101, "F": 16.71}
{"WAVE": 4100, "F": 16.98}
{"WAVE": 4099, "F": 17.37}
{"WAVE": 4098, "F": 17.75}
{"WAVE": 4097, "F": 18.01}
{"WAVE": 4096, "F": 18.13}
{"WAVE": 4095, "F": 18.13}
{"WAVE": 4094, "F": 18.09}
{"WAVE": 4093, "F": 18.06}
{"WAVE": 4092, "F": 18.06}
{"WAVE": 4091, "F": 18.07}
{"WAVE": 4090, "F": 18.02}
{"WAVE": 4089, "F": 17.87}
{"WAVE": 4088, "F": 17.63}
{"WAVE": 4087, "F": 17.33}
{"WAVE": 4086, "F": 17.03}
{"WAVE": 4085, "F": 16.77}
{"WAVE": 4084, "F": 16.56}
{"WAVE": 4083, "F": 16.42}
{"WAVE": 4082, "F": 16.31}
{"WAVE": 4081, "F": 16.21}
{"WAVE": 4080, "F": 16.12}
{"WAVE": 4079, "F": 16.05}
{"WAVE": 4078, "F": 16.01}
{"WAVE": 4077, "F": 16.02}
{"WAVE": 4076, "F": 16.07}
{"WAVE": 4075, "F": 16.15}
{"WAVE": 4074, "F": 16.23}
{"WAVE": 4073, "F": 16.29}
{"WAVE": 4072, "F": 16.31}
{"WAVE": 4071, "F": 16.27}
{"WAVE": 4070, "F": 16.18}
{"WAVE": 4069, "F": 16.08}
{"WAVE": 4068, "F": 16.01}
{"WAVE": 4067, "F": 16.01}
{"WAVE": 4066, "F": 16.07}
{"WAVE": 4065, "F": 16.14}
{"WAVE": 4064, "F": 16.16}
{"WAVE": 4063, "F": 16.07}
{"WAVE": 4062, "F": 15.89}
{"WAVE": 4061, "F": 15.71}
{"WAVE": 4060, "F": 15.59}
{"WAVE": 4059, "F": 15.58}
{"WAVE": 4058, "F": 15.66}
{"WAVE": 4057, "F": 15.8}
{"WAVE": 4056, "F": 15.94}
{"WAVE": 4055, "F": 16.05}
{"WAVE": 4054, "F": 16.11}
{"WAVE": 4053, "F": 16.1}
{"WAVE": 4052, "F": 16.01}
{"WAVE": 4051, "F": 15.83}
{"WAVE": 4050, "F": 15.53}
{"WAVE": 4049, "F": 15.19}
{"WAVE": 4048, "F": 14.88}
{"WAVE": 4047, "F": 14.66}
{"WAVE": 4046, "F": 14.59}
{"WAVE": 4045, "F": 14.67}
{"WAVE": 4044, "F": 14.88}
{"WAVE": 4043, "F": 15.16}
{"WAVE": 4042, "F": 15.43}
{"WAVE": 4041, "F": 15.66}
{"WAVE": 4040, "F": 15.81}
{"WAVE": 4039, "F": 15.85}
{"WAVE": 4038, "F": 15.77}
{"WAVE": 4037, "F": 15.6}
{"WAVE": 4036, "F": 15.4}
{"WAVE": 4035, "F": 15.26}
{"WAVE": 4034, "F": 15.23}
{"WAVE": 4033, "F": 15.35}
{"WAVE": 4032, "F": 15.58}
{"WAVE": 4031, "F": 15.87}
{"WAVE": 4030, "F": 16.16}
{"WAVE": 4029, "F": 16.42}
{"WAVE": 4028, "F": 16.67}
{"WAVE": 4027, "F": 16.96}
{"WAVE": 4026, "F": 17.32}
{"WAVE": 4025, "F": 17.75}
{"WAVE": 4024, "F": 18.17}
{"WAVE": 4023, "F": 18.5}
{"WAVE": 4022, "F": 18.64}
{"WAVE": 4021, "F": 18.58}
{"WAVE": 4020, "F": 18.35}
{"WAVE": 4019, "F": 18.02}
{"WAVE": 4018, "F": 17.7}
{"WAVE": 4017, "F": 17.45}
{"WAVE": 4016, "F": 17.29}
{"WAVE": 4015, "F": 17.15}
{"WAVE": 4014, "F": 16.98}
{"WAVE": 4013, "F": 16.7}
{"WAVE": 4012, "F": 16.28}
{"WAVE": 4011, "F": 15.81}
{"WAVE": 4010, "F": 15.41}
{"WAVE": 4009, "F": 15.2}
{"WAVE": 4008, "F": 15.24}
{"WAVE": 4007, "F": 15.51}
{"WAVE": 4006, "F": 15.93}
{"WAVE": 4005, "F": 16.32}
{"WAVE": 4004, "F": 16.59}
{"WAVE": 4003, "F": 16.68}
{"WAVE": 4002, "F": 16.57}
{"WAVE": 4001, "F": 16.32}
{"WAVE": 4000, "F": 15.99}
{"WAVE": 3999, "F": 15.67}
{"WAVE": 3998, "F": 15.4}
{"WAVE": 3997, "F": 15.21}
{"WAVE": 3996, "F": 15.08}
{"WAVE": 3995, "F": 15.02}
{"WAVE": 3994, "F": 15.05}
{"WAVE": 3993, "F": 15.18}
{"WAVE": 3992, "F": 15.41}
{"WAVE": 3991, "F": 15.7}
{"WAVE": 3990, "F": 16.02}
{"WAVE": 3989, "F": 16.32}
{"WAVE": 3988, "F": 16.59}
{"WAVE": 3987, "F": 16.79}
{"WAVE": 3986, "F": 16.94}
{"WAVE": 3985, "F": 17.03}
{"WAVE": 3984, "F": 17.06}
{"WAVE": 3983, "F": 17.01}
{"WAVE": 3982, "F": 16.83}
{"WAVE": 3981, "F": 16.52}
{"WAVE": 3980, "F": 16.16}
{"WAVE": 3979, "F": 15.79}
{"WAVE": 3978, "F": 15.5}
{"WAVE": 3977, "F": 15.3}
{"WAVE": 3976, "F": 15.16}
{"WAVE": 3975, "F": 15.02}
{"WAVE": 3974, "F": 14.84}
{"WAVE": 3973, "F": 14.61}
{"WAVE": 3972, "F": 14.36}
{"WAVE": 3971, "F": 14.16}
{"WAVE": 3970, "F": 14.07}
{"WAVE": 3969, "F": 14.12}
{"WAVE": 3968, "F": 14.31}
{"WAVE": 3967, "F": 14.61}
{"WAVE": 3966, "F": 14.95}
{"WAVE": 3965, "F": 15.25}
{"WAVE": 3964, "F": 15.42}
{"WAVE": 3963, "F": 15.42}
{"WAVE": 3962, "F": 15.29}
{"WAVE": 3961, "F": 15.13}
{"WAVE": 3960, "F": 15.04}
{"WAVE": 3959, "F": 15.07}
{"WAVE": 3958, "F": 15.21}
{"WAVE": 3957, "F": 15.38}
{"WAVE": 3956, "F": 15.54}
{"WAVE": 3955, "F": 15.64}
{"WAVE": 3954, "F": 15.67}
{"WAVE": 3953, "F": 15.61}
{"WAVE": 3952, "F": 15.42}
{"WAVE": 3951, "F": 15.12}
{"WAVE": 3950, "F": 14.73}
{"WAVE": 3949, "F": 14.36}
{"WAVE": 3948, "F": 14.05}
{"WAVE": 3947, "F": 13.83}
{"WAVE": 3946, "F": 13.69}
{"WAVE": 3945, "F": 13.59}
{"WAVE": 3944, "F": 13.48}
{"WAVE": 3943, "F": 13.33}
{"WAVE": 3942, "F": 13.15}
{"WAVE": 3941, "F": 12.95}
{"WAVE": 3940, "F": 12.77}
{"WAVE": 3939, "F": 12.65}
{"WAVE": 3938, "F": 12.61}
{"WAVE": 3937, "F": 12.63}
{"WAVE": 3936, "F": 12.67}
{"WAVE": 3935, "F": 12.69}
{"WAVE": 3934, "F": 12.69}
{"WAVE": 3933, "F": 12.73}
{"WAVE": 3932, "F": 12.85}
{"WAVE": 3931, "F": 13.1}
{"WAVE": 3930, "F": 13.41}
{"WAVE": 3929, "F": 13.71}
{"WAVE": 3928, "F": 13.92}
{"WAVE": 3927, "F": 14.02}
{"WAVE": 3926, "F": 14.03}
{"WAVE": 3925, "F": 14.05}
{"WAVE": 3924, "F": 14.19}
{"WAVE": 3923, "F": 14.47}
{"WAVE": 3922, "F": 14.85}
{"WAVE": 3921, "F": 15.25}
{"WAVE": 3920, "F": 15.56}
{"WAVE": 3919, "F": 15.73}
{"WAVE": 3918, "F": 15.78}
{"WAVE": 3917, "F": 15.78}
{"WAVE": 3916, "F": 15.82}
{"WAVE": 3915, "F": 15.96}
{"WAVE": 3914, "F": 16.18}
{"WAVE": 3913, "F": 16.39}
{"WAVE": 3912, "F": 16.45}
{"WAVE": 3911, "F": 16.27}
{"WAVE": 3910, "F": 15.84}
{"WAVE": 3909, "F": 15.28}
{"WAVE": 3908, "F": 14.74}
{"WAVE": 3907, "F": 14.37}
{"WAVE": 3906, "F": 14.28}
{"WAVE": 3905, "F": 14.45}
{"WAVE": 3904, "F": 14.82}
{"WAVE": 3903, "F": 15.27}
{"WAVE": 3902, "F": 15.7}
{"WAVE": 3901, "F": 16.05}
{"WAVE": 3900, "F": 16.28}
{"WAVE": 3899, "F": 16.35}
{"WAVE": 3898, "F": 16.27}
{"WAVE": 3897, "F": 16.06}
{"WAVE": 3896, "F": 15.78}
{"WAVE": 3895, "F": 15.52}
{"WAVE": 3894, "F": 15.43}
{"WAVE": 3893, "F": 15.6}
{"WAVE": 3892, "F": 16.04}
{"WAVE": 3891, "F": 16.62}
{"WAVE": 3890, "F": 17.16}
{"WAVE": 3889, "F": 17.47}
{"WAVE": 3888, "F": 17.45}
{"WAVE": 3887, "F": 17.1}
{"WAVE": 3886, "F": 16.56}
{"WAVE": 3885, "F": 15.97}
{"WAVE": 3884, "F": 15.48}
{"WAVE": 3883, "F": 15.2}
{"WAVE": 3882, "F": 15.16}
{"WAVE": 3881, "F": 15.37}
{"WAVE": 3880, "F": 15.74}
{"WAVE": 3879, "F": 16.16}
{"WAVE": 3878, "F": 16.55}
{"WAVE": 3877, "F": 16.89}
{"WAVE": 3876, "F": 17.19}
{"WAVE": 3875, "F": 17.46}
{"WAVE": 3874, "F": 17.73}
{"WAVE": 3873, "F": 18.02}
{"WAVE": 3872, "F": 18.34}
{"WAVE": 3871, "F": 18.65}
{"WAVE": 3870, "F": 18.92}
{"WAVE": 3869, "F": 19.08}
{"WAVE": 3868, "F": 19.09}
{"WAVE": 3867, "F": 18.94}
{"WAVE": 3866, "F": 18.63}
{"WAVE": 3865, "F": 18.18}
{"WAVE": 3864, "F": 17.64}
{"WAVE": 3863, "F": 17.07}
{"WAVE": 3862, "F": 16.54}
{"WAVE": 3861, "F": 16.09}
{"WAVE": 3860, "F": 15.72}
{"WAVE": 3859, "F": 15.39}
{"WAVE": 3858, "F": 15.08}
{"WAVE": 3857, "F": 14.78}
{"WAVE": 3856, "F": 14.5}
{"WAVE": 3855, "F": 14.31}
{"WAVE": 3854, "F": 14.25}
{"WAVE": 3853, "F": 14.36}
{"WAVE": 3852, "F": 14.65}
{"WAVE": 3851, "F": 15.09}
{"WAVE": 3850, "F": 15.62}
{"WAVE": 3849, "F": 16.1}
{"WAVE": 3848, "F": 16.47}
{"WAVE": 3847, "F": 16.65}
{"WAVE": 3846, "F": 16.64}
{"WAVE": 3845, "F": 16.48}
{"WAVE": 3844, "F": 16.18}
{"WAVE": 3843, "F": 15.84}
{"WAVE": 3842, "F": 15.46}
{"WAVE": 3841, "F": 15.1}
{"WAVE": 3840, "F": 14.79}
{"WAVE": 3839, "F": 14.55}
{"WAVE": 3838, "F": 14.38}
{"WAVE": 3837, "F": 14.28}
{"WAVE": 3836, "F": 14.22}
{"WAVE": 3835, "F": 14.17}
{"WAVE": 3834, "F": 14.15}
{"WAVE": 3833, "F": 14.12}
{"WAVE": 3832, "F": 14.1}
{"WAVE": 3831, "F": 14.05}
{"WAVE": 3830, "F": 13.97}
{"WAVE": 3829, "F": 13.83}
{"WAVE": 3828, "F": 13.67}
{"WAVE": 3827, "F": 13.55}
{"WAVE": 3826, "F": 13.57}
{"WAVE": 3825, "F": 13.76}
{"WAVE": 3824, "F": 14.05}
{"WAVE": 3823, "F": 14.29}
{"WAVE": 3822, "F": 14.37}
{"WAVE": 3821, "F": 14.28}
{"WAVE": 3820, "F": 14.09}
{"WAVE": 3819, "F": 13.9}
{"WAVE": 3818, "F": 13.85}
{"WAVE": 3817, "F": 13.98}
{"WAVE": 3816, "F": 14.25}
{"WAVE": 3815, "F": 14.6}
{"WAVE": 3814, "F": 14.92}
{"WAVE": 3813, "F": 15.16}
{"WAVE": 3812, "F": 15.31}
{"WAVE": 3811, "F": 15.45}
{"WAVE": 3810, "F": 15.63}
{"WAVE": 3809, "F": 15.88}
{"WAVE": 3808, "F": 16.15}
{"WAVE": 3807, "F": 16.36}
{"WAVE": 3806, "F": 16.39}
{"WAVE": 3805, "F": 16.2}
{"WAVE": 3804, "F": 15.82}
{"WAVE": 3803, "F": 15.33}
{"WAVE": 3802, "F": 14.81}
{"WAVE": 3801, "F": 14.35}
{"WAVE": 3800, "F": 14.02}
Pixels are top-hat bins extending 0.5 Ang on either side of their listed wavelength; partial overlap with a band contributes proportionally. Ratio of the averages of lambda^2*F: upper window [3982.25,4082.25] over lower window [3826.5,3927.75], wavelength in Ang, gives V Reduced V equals 1.11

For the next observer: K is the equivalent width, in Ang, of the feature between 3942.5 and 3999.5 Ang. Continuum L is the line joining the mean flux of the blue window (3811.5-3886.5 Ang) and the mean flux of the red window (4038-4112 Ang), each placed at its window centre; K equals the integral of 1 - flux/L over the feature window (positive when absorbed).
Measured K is 3.0 Ang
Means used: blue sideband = 15.6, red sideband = 16.5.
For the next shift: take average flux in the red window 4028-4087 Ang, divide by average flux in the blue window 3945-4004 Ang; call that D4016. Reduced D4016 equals 1.03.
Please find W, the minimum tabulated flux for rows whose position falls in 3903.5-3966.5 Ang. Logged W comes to 12.61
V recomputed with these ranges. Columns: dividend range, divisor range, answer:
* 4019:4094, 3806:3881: 1.16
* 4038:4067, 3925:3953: 1.22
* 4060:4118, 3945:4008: 1.16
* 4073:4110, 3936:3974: 1.28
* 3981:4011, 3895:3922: 1.07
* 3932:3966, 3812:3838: 1.07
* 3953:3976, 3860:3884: 0.91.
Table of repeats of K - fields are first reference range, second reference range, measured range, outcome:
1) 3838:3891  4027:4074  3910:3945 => 4.3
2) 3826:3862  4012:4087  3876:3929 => -1.2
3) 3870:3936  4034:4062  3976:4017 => -1.5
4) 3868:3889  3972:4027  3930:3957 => 4.7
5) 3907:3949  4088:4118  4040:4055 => 1.1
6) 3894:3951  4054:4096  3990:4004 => -0.2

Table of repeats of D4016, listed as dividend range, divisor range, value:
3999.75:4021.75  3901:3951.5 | 1.16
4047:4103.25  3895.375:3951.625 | 1.14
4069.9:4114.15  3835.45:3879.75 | 1.05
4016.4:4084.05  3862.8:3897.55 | 0.95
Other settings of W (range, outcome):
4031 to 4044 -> 14.88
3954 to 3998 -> 14.07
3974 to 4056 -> 14.59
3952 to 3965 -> 15.04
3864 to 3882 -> 15.16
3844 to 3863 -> 14.25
